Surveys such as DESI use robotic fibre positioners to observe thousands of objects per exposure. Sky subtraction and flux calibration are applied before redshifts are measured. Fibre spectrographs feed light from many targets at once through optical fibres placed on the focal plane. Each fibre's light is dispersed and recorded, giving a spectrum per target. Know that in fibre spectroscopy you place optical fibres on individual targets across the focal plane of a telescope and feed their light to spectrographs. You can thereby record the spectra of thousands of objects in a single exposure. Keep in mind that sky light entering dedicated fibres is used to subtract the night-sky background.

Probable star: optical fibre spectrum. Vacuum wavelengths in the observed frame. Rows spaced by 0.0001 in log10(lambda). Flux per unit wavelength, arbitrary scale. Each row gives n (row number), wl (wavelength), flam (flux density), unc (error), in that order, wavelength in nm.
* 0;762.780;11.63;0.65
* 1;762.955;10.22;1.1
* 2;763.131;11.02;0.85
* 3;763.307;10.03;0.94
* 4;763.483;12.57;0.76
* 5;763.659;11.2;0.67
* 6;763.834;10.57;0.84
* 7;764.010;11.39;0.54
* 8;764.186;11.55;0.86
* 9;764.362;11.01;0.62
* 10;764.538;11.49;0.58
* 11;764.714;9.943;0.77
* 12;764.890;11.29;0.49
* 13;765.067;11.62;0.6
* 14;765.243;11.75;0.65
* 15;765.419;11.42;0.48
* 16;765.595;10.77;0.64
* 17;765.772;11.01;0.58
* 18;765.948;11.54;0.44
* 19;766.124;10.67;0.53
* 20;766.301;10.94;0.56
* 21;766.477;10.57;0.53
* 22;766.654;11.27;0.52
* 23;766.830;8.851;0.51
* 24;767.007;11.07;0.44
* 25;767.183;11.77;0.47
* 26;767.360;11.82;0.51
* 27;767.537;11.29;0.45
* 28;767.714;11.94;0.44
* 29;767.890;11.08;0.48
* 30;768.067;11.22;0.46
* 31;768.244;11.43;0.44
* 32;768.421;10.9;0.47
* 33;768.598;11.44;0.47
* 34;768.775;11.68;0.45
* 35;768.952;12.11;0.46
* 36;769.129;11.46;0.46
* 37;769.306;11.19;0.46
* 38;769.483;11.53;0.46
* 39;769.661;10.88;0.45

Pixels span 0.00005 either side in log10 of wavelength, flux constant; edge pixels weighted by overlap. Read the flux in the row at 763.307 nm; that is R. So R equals 10.03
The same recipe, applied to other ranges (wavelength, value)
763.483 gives 12.57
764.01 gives 11.39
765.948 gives 11.54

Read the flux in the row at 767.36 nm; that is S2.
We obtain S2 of 11.82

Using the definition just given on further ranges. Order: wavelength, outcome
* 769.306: 11.19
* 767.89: 11.08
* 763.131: 11.02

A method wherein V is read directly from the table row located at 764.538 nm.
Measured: 11.49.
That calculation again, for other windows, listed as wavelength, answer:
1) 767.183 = 11.77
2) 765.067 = 11.62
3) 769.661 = 10.88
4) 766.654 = 11.27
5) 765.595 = 10.77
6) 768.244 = 11.43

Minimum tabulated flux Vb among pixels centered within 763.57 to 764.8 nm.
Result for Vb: 9.943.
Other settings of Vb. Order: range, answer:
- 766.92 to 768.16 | 11.07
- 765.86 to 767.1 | 8.851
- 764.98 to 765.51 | 11.42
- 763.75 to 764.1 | 10.57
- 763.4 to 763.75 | 11.2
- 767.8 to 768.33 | 11.08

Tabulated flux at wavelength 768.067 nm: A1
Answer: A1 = 11.22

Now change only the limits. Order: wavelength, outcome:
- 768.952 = 12.11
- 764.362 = 11.01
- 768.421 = 10.9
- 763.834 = 10.57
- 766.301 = 10.94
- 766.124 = 10.67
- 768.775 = 11.68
